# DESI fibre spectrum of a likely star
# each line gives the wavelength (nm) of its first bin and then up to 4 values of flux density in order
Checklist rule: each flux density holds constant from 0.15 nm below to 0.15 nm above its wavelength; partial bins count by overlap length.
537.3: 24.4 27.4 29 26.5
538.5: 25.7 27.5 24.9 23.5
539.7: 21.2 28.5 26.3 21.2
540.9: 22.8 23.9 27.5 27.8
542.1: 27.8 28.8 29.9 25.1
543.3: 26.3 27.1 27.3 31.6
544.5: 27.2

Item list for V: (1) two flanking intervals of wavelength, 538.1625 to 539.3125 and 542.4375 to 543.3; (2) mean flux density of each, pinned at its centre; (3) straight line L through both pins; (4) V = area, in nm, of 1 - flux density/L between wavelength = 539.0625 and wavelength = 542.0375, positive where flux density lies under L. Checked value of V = 0.200 nm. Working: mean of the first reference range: 26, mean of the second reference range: 27.5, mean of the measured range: 24.8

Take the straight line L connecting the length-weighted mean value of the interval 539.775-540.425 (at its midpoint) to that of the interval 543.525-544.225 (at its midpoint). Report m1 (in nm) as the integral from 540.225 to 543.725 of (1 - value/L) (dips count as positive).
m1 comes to 0.17 nm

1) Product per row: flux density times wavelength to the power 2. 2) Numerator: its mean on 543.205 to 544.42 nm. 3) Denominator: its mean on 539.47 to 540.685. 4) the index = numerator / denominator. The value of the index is 1.17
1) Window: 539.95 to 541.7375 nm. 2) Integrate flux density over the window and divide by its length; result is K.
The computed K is 25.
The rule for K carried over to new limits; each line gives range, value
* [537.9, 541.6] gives 25.1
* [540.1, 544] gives 26.3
